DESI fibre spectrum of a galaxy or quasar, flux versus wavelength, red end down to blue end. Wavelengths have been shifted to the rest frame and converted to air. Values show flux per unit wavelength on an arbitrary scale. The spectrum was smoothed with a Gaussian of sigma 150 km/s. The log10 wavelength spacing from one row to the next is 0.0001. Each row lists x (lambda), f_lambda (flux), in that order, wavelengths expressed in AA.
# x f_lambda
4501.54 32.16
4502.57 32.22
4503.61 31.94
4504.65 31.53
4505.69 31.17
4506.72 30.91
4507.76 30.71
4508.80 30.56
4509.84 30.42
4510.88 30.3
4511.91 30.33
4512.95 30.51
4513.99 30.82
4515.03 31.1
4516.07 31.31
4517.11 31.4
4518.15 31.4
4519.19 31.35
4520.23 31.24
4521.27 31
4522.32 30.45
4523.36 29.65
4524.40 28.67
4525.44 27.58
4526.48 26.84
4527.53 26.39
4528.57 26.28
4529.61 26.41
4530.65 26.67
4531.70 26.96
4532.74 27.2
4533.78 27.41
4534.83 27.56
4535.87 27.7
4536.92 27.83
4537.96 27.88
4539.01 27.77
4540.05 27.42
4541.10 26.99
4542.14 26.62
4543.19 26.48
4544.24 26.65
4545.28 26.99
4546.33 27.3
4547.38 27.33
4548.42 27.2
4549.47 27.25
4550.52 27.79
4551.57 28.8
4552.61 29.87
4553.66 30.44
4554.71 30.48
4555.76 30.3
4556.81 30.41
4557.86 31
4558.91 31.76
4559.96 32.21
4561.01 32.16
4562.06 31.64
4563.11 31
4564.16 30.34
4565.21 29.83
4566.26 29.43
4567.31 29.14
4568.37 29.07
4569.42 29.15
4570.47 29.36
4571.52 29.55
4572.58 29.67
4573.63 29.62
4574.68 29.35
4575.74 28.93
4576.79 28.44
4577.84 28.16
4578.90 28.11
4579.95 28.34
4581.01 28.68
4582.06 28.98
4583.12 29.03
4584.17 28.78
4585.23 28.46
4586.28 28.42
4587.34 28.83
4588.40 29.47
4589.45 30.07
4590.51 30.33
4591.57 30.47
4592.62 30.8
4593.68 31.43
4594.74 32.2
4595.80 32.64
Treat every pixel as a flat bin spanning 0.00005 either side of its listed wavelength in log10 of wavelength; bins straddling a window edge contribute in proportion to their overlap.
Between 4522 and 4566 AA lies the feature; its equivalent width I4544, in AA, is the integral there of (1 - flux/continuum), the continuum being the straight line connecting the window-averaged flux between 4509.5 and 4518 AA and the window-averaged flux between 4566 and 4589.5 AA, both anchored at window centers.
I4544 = 2.1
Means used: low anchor 30.8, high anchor 29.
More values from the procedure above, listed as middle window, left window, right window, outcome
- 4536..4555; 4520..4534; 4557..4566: 1.2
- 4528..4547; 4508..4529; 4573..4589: 1.6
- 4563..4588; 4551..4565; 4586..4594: 1.0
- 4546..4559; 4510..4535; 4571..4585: -0.1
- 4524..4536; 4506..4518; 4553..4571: 1.4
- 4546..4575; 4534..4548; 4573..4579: -1.6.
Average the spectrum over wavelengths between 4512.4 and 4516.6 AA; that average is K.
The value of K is 30.9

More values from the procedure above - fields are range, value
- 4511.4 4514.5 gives 30.5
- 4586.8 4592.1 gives 29.8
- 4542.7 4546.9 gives 26.8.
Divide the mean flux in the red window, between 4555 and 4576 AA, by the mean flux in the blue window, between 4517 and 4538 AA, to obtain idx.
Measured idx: 1.06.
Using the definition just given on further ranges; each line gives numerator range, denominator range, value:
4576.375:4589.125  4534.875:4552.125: 1.05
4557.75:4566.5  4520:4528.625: 1.08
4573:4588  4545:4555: 1.01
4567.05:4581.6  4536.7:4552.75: 1.05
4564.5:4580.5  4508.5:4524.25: 0.95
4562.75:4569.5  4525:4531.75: 1.11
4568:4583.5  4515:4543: 1.02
